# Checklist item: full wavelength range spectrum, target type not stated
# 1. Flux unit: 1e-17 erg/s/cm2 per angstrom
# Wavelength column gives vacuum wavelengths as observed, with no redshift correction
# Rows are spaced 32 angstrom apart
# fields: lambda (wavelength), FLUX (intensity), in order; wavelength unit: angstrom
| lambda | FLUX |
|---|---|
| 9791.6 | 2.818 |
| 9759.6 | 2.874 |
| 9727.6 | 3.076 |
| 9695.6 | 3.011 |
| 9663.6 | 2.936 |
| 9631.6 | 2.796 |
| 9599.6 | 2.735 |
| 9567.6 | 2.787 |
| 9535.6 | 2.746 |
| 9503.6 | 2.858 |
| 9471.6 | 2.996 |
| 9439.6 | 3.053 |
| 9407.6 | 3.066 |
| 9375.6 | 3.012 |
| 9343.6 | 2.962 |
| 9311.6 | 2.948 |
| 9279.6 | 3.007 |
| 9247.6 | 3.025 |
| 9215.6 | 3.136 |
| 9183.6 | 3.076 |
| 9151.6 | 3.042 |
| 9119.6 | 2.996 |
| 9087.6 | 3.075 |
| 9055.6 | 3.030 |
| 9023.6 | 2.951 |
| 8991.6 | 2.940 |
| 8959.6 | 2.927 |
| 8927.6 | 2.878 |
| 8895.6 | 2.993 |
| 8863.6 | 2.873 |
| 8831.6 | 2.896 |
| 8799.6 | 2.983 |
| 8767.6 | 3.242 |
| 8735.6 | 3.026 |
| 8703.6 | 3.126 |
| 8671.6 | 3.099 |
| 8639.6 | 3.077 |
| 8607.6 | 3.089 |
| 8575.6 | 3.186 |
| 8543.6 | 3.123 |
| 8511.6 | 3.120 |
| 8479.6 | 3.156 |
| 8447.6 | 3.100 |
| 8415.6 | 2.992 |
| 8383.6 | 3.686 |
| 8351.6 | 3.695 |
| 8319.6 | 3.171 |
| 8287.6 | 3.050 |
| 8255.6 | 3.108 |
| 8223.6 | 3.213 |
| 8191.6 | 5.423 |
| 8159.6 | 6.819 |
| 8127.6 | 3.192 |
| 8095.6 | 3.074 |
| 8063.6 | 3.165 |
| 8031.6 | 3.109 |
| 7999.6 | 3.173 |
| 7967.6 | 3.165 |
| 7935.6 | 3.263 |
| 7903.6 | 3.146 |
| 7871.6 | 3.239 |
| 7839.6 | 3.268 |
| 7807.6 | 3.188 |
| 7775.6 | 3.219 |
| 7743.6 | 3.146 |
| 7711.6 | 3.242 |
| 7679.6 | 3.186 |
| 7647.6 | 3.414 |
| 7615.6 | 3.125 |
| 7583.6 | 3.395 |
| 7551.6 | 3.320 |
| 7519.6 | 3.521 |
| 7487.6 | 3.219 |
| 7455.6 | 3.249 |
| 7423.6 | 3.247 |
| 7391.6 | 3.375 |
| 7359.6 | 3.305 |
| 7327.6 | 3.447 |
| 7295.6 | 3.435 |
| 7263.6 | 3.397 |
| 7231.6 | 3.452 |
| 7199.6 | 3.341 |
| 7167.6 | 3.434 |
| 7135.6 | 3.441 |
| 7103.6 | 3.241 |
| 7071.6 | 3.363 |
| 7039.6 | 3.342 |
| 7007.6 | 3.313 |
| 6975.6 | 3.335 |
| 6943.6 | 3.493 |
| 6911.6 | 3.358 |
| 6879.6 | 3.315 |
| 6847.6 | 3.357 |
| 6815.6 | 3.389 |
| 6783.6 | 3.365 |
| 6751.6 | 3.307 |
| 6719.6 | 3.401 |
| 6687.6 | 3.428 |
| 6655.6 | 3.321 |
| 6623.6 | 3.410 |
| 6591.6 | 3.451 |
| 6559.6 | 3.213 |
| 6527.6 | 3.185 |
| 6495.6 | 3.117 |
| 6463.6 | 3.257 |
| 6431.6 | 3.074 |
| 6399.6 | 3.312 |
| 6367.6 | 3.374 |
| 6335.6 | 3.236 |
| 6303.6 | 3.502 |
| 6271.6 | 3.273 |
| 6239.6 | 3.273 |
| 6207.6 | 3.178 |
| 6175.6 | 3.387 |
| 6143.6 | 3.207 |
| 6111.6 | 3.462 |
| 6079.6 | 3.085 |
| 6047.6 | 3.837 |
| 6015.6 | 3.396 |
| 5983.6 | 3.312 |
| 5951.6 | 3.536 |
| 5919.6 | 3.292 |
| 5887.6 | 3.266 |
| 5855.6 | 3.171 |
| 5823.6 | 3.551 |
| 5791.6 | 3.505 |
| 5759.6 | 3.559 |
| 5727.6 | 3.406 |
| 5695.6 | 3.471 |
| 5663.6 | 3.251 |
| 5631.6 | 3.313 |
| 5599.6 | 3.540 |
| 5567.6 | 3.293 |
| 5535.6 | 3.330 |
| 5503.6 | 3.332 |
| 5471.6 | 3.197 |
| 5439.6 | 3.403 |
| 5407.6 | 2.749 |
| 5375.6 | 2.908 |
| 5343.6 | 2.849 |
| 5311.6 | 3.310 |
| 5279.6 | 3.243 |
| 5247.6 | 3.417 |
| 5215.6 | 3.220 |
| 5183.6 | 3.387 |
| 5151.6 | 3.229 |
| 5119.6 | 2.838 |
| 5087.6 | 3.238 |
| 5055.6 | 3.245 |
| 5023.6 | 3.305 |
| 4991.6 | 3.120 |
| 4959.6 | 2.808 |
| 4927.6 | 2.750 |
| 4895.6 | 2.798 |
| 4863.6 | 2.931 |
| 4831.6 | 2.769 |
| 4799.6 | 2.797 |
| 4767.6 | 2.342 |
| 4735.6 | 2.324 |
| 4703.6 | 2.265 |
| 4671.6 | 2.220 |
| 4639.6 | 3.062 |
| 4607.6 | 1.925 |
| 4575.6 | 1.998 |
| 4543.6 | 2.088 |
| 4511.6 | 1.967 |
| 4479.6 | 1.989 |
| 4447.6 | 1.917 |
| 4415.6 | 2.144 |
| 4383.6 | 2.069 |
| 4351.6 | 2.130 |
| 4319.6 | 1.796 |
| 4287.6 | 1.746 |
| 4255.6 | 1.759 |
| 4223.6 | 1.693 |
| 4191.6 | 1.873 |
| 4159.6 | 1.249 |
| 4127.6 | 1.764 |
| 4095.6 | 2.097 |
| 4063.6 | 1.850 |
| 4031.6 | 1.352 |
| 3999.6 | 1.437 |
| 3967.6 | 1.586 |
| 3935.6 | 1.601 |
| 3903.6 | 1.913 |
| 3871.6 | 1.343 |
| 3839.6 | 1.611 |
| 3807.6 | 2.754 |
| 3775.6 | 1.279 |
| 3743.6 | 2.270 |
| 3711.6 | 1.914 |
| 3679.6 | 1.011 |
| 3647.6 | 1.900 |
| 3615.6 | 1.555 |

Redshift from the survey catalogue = 0.245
